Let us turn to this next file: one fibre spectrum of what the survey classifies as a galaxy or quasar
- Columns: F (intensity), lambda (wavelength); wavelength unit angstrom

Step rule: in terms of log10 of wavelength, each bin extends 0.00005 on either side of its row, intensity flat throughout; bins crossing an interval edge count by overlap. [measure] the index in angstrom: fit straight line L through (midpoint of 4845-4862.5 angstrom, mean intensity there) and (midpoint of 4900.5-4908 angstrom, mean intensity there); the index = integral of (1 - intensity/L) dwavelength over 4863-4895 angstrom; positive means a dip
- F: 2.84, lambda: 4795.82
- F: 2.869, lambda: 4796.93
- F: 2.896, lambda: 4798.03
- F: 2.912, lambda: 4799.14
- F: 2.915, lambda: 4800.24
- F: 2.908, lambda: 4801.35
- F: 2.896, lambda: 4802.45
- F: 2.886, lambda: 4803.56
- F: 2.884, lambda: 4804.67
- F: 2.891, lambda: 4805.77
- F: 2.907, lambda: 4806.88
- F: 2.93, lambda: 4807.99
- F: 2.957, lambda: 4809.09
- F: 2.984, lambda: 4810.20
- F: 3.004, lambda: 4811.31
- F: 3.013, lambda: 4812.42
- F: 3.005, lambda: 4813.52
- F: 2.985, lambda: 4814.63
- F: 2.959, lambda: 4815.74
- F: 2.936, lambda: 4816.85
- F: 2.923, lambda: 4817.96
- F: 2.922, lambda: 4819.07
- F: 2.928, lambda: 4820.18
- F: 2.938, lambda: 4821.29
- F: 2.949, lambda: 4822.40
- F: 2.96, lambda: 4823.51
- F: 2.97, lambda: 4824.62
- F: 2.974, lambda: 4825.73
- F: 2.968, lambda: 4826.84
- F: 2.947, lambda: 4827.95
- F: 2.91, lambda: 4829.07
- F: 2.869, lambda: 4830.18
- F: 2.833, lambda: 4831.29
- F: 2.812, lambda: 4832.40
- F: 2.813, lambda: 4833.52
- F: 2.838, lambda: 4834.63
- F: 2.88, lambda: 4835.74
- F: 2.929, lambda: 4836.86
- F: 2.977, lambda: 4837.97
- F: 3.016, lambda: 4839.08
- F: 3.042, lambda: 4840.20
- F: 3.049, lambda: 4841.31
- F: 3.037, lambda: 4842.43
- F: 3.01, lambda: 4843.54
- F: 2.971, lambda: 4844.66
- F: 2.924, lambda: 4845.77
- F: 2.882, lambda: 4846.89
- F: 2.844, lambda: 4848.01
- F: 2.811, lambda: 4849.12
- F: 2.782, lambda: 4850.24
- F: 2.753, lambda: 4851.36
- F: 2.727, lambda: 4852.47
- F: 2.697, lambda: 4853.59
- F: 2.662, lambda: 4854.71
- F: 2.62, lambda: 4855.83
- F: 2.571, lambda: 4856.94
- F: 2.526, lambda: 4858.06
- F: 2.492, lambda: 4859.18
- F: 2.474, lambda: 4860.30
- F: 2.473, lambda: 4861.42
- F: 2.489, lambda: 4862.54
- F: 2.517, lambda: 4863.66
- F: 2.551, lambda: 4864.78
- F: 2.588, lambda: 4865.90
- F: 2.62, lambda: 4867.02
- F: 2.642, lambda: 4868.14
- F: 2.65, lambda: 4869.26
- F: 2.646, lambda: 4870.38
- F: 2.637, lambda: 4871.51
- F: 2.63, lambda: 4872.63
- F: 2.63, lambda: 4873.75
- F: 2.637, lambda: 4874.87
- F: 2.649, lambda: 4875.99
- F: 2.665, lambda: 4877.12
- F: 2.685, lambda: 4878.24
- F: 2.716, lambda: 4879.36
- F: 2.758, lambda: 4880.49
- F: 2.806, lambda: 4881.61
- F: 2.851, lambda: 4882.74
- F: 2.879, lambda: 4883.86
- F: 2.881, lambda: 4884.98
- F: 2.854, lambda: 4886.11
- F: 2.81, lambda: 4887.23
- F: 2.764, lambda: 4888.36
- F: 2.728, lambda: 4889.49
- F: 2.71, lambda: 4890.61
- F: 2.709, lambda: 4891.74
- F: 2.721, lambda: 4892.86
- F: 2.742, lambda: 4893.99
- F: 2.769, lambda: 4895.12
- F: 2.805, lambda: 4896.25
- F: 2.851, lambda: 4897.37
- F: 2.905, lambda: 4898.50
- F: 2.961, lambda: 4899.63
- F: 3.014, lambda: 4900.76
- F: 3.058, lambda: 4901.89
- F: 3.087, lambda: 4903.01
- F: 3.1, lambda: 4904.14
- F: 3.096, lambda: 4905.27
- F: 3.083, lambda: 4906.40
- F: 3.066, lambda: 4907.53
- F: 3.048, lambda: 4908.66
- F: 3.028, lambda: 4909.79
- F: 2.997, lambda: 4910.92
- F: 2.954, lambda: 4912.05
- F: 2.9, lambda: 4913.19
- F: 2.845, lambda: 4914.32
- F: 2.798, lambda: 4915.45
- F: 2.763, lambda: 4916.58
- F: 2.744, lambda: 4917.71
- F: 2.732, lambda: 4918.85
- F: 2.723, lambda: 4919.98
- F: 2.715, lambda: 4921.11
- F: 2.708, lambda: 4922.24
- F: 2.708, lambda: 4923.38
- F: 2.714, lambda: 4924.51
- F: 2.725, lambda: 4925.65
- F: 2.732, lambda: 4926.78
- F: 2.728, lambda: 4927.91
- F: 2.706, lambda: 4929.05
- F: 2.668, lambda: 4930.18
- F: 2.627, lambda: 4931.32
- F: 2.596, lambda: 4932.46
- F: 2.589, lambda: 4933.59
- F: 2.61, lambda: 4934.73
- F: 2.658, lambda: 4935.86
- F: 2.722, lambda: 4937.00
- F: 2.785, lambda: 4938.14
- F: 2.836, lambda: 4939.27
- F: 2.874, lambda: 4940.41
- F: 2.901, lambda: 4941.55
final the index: 2.0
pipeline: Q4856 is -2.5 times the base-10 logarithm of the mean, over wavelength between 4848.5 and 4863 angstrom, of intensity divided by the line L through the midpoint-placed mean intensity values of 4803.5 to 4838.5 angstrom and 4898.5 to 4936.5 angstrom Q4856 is 0.11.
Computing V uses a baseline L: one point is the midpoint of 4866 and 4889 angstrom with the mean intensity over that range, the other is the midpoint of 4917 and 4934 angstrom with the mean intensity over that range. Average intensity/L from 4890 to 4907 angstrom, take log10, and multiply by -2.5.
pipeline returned -0.078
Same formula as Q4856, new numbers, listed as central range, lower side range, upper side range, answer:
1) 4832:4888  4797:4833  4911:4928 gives 0.045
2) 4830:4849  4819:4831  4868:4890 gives -0.016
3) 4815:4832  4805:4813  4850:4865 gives -0.032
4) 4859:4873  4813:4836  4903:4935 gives 0.121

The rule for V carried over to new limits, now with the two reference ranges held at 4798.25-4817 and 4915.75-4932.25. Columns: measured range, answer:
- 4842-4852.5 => -0.01 mag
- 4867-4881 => 0.06 mag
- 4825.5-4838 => 0.00 mag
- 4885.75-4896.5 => 0.01 mag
